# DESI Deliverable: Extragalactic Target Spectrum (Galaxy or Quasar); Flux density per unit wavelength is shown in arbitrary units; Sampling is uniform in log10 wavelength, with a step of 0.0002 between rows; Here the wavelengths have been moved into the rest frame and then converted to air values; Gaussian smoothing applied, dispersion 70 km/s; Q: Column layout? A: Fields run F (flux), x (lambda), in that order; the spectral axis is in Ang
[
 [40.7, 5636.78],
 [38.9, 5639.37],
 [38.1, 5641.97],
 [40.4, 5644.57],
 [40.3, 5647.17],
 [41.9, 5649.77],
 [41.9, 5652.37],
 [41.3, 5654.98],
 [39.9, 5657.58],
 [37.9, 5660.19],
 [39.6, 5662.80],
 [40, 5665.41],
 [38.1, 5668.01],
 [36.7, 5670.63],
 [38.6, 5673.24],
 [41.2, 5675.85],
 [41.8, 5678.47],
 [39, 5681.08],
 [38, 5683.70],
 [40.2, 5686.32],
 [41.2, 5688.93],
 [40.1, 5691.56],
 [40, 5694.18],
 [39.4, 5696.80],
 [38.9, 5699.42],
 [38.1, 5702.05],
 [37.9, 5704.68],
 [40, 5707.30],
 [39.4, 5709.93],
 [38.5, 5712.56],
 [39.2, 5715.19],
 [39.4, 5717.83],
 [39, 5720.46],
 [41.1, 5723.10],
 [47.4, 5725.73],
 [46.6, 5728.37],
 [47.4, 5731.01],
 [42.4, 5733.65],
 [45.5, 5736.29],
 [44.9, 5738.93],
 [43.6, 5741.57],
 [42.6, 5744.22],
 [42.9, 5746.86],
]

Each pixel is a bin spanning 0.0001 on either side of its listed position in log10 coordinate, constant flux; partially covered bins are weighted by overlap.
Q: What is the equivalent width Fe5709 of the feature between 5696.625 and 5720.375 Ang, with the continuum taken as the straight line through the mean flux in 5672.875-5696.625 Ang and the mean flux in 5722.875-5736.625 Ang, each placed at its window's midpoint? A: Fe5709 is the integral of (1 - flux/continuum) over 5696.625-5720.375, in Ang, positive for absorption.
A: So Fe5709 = 2.2 Ang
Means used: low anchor 40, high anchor 45.4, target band 39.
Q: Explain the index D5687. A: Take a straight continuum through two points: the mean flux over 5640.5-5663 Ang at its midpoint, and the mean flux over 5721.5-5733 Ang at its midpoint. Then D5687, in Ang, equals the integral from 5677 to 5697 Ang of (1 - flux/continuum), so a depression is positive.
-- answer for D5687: 1.19 Ang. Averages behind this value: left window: 40.1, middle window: 40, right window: 45.3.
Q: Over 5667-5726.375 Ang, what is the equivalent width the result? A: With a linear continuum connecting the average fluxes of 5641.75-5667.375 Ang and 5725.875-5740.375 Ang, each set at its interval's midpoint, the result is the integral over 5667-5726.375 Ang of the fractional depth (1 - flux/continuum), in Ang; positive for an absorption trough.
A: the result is 4.7 Ang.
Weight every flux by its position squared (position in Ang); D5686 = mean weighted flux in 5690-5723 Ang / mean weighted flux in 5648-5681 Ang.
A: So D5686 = 1.00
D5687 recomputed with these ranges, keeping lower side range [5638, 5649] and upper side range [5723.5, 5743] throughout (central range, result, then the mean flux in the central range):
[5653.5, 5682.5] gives 1.15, 39.5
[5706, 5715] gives 0.92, 39.3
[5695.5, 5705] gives 0.99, 38.6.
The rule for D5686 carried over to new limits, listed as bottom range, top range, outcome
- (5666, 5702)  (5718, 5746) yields 1.13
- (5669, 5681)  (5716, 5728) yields 1.08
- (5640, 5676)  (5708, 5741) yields 1.10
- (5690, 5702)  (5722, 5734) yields 1.16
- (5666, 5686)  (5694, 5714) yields 1.01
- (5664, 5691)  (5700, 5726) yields 1.02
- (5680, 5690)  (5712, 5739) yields 1.10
